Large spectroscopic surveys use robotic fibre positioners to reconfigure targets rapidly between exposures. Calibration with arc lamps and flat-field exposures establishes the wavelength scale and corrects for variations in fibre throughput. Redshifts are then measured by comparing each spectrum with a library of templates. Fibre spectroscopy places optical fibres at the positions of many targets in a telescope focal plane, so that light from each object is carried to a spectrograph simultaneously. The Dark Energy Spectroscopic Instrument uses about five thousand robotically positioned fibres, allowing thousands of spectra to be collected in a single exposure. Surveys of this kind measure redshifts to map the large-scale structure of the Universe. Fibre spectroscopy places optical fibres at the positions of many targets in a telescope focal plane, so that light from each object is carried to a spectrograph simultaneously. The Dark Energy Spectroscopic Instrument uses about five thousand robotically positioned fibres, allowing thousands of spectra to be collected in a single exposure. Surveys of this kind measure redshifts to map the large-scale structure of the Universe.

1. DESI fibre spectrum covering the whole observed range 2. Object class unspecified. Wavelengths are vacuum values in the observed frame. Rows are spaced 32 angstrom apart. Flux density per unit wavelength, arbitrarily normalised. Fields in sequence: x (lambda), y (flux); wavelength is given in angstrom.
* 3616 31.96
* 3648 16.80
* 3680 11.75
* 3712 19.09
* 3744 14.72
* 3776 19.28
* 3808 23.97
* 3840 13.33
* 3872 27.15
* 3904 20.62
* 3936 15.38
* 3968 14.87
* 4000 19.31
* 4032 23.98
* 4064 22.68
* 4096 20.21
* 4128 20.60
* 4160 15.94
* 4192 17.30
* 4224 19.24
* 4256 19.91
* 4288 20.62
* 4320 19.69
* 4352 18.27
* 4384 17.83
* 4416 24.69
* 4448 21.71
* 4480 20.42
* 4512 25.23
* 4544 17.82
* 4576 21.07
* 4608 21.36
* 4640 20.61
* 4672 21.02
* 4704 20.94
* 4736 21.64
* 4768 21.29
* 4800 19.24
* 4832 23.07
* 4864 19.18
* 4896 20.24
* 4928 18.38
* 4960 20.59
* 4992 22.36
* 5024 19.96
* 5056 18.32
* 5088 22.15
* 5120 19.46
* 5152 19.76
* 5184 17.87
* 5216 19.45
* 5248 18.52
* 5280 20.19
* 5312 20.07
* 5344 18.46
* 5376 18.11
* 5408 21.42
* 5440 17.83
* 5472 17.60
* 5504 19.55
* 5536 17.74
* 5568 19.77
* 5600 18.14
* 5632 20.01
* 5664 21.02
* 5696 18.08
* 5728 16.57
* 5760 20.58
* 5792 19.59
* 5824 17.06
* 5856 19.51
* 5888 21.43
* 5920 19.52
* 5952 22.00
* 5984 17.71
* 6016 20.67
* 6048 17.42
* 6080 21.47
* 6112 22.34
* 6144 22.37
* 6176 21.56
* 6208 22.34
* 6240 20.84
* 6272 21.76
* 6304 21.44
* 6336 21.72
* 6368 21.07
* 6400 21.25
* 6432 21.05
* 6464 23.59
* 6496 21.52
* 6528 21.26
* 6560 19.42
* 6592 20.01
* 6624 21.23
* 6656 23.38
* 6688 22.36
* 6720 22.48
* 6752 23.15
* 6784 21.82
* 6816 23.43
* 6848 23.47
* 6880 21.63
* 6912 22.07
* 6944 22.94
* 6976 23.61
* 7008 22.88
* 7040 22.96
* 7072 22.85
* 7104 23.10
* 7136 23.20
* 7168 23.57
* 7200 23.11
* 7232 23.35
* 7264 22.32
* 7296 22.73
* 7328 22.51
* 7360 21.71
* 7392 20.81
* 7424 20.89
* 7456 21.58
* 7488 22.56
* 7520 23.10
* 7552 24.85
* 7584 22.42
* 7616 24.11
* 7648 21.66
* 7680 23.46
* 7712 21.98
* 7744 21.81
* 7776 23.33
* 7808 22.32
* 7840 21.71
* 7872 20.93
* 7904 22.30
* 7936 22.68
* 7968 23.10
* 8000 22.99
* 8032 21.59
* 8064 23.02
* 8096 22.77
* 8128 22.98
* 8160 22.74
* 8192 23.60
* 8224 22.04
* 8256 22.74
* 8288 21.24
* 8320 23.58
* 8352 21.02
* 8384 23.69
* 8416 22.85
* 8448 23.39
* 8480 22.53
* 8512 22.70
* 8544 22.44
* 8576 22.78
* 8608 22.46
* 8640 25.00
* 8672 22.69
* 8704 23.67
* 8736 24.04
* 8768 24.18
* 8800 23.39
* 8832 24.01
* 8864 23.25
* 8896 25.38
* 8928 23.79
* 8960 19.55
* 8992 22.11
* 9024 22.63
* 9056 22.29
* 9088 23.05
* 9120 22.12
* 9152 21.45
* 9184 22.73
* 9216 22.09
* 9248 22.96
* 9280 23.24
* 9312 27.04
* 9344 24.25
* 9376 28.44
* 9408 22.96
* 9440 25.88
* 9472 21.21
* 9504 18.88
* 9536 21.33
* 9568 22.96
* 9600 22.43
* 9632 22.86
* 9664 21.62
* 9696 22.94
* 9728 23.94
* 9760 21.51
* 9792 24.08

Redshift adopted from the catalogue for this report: 0.521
